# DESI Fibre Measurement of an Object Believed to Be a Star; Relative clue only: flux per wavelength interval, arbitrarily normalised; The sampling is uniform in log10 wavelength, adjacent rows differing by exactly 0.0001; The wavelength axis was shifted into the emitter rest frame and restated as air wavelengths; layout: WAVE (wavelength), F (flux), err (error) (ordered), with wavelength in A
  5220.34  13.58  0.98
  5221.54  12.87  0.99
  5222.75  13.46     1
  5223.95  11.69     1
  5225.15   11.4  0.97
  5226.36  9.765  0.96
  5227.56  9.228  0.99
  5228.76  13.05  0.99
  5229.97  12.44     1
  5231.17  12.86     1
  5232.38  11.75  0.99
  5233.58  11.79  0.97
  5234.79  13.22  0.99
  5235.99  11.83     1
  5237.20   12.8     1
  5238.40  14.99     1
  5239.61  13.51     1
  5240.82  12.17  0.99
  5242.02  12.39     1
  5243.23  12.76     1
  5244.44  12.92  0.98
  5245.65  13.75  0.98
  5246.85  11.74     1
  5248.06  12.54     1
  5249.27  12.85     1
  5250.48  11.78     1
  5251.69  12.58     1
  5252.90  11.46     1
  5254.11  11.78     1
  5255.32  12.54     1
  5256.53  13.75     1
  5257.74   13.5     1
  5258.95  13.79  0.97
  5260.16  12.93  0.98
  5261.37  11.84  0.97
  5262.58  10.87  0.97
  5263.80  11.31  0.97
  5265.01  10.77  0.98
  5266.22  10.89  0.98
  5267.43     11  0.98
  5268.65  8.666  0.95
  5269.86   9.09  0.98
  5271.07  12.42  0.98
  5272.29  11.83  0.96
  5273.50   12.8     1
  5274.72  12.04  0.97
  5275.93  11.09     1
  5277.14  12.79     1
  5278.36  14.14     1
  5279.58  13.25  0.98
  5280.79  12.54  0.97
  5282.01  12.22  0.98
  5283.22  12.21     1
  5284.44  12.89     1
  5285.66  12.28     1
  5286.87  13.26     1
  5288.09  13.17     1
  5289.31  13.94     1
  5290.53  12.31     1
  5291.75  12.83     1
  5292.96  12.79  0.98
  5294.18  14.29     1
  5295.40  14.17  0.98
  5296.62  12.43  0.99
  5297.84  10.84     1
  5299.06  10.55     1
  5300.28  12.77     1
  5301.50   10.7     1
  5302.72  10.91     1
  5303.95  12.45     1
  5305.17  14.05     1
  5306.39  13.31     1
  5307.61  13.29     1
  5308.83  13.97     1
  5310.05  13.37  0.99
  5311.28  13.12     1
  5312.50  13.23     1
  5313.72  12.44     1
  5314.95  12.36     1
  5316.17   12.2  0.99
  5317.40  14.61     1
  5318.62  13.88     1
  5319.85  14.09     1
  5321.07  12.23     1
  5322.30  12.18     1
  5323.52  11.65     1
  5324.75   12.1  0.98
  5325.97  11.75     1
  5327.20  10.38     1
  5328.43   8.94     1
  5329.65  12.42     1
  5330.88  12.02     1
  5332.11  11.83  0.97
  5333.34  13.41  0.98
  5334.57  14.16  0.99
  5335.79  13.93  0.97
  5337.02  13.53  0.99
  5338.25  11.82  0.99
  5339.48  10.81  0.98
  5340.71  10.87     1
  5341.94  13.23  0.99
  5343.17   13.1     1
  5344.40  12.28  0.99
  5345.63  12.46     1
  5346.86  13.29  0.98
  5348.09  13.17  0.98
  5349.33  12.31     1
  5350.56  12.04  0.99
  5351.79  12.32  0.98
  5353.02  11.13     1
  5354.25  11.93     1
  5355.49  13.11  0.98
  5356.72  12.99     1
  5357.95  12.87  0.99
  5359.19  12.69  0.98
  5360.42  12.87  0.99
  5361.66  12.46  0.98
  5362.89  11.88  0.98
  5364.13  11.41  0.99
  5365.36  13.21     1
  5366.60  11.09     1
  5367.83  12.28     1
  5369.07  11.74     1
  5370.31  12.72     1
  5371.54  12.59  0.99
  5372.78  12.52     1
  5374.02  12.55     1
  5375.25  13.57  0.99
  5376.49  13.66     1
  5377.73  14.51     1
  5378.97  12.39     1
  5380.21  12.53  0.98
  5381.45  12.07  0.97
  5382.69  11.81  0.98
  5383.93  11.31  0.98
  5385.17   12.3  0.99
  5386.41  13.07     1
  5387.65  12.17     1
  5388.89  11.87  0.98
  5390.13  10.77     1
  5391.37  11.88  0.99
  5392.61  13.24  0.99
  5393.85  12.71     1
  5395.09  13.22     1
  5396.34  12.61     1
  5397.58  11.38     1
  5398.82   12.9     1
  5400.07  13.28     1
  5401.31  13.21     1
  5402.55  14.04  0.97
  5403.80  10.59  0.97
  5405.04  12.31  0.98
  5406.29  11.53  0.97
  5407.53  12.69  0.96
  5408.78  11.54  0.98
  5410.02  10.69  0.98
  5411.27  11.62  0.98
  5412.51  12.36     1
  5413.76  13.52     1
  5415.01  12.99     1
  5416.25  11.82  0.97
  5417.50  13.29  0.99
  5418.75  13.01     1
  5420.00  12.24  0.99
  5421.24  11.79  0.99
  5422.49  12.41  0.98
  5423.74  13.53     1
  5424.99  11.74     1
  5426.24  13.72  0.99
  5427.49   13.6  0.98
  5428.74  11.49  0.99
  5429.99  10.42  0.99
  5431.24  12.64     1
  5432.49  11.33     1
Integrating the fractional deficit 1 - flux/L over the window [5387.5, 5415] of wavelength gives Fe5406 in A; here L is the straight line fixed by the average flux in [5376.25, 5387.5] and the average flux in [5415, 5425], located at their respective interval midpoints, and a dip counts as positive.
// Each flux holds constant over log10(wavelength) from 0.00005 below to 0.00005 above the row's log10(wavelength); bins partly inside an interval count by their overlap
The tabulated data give 0.59 A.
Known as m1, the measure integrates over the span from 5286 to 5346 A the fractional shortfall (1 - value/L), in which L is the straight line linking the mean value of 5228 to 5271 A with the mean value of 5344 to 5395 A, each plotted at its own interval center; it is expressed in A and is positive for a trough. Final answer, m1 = -1.2 A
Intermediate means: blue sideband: 12.2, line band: 12.6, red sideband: 12.4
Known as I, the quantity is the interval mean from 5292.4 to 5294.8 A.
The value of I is 13.5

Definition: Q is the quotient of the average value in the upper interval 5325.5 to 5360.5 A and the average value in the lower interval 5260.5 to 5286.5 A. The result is 1.05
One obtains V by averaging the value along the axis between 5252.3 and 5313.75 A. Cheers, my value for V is 12.4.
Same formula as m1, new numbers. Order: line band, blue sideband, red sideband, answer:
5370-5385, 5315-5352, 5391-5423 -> -0.3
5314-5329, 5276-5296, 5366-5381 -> 0.8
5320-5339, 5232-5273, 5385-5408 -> 0.2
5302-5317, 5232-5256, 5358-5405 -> -0.5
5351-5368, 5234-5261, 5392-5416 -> 0.3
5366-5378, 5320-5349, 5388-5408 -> -0.3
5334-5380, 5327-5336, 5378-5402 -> -1.2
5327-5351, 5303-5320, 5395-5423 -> 1.2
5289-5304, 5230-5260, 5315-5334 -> 0.1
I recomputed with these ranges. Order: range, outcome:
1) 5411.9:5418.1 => 12.8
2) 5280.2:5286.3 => 12.4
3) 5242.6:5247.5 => 12.8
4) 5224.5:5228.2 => 10.2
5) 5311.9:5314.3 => 12.9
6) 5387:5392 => 11.7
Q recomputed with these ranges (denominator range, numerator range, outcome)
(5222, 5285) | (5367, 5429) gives 1.02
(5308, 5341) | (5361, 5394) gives 0.99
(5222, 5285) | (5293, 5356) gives 1.03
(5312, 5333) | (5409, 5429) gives 1.02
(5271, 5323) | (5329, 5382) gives 0.98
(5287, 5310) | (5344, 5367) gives 0.97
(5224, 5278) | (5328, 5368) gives 1.02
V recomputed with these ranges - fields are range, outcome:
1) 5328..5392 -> 12.4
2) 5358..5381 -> 12.6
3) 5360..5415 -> 12.4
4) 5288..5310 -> 12.7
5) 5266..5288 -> 12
